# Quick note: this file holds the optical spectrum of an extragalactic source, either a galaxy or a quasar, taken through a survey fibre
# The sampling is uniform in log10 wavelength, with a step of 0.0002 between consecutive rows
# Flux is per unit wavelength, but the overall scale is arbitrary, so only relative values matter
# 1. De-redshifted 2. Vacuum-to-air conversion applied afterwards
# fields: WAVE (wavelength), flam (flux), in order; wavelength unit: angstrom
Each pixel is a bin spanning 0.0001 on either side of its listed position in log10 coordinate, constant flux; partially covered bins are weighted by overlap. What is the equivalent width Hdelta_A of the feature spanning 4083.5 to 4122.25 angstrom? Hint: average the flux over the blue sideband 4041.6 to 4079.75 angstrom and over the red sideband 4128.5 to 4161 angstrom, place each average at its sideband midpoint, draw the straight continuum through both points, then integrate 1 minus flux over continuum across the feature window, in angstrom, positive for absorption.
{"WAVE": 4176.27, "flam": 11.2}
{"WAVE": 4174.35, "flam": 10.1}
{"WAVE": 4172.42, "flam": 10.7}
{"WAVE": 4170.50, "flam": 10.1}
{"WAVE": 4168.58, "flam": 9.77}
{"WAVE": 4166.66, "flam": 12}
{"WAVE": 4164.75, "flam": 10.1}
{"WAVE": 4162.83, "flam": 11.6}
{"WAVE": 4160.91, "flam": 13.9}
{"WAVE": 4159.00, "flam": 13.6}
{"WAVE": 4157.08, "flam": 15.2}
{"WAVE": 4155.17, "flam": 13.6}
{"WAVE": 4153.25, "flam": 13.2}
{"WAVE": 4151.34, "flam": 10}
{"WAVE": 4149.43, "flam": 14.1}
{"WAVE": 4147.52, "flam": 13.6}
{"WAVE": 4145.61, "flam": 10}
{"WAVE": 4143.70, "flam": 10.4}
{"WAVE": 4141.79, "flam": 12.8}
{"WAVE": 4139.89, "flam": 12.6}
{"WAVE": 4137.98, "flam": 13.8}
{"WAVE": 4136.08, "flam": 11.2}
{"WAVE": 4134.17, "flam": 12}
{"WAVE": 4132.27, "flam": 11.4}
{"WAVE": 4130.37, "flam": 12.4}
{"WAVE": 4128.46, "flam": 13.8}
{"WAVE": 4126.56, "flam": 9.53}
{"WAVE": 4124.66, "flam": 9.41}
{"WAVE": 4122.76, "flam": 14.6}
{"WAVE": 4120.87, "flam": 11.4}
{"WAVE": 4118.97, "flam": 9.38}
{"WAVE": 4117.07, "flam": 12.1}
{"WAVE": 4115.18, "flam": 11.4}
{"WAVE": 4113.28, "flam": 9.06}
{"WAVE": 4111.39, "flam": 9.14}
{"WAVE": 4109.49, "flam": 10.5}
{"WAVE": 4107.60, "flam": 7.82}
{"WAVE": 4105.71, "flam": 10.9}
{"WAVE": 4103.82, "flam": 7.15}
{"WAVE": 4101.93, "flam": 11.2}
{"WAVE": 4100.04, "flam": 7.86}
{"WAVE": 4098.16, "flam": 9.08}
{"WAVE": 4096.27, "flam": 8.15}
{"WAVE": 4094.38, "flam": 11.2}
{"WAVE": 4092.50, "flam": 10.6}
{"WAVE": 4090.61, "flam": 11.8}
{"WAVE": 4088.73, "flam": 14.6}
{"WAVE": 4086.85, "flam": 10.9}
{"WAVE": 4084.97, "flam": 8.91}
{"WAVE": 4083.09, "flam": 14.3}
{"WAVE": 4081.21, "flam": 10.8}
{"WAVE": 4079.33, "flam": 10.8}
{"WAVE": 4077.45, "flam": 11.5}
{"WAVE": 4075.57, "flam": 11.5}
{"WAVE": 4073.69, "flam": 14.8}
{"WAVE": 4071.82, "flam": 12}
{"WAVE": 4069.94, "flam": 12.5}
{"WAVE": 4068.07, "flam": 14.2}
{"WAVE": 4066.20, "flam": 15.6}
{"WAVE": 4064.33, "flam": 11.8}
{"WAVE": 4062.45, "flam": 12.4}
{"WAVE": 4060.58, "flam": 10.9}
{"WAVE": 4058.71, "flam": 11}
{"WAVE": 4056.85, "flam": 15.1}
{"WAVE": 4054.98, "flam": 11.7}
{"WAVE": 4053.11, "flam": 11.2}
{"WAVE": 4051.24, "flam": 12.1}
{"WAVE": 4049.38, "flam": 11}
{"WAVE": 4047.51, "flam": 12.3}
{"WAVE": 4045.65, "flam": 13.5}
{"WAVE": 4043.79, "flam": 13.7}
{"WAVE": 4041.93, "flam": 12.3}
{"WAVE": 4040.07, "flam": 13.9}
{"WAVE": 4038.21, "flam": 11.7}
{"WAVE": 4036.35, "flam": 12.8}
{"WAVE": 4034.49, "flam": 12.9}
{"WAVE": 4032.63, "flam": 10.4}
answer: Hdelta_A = 7.0 angstrom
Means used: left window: 12.5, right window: 12.6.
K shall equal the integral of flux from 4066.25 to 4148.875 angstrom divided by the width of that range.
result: 11.3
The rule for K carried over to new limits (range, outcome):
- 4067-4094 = 12.1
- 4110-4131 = 11.1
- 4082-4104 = 10.6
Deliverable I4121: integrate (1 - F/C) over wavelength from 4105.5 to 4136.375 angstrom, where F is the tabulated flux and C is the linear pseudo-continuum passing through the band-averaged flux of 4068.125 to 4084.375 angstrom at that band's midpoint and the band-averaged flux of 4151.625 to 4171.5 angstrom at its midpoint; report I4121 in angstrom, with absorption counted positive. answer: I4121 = 3.3 angstrom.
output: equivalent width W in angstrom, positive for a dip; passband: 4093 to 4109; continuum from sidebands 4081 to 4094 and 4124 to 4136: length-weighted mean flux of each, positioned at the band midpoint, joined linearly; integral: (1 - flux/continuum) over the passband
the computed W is 3.3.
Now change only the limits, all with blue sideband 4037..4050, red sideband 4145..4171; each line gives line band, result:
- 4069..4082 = 0.6 angstrom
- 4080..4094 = 1.0 angstrom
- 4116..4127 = 1.1 angstrom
